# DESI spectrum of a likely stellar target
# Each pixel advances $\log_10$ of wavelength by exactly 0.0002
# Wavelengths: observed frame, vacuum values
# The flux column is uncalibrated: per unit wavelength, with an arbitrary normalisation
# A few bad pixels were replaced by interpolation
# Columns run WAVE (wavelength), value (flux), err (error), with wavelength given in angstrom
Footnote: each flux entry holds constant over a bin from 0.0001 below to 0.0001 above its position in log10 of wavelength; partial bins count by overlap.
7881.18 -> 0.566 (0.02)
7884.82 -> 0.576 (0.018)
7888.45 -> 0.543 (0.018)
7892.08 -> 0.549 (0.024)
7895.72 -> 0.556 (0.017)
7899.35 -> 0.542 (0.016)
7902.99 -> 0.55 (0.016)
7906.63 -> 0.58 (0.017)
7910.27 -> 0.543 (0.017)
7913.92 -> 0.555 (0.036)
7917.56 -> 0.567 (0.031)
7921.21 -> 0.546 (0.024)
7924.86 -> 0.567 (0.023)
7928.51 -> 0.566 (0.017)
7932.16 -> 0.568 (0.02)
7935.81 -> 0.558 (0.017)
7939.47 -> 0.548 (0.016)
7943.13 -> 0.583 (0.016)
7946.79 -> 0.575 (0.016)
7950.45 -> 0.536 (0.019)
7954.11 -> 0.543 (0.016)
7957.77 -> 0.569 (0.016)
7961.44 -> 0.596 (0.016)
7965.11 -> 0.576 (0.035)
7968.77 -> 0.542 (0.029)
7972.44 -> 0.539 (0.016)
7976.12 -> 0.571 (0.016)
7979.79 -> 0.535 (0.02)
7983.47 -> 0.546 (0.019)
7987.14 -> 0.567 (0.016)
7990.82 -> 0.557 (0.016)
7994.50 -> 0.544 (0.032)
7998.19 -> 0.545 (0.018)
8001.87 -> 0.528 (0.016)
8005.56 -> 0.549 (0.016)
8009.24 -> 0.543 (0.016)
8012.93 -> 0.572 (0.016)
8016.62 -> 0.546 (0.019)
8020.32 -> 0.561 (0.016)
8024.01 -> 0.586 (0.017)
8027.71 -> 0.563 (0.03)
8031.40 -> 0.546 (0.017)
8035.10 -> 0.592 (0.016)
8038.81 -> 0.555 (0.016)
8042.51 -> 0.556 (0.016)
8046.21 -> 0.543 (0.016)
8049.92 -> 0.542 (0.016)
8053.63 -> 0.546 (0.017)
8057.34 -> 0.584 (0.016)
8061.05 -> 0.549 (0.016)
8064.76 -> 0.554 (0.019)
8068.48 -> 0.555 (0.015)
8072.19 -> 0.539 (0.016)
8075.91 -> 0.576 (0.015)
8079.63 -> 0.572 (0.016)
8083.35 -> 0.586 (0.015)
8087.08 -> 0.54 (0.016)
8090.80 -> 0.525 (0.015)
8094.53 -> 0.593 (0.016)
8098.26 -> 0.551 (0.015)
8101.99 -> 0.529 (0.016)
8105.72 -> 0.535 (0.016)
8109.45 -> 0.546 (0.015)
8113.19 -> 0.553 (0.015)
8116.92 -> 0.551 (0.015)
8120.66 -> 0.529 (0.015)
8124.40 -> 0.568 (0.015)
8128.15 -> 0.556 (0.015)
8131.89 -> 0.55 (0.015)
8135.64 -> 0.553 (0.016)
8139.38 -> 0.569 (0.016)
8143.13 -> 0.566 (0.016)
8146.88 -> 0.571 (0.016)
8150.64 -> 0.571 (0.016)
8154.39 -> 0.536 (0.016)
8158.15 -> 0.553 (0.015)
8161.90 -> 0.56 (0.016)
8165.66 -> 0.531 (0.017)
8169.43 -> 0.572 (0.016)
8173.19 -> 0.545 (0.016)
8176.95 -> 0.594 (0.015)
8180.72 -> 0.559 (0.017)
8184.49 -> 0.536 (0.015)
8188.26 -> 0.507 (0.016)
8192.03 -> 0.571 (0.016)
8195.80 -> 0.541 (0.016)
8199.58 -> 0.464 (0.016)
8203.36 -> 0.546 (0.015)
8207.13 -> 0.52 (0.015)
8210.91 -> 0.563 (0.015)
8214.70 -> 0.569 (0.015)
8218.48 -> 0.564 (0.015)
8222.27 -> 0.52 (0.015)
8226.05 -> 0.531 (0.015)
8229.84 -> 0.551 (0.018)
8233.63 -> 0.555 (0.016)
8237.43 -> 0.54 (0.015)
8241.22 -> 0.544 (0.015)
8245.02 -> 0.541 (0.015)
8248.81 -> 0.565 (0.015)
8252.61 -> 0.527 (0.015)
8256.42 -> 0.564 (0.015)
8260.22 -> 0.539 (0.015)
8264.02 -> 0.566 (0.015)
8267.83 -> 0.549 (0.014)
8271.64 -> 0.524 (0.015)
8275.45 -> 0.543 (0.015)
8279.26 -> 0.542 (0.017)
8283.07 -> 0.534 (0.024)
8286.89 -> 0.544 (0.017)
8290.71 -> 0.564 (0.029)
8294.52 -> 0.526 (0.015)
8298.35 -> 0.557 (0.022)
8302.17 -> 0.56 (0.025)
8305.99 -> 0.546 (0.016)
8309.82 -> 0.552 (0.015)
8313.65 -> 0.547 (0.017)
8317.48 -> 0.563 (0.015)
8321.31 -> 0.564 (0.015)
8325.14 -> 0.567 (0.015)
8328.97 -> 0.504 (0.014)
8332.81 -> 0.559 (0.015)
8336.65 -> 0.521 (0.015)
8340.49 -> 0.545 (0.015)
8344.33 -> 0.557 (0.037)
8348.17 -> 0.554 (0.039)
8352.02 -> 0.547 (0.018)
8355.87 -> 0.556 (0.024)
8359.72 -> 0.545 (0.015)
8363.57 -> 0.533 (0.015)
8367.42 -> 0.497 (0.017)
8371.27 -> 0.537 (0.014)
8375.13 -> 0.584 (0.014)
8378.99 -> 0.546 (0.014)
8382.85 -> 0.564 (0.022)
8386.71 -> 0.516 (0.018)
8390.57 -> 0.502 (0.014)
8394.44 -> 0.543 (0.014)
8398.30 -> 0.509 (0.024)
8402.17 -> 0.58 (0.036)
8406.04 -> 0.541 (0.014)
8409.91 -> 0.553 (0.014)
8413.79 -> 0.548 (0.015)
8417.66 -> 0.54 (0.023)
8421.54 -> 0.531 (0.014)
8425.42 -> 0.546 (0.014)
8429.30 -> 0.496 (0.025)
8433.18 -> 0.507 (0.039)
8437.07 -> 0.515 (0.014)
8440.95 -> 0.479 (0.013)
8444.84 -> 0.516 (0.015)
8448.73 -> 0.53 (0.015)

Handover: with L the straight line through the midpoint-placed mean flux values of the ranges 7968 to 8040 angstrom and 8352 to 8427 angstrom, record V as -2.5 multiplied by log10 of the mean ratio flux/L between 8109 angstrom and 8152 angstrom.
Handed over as -0.01 mag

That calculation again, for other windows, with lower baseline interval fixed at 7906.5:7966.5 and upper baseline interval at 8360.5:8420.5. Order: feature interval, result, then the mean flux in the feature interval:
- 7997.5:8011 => 0.04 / 0.541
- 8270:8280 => 0.02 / 0.536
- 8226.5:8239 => 0.00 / 0.547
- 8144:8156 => -0.02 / 0.56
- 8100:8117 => 0.02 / 0.542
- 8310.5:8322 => -0.03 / 0.557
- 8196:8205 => 0.08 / 0.51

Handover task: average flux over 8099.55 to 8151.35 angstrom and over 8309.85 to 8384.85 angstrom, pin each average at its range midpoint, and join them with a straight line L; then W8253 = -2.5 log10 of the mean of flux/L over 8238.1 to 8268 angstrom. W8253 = 0.00 mag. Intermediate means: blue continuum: 0.553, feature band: 0.549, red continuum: 0.547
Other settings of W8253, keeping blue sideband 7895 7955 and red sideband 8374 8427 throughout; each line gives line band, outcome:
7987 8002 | 0.01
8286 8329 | -0.01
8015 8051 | -0.01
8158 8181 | -0.02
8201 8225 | 0.01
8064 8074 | 0.01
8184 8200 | 0.04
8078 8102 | -0.01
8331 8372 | 0.01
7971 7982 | 0.02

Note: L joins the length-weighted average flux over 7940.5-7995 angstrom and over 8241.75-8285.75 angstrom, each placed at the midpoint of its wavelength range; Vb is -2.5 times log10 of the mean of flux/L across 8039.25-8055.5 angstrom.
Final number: 0.01 mag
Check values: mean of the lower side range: 0.559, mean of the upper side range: 0.545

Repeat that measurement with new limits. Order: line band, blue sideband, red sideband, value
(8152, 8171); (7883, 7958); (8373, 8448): -0.010 mag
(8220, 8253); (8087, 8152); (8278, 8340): 0.014 mag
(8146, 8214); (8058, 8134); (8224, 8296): 0.005 mag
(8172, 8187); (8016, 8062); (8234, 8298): -0.013 mag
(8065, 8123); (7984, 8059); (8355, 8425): 0.001 mag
